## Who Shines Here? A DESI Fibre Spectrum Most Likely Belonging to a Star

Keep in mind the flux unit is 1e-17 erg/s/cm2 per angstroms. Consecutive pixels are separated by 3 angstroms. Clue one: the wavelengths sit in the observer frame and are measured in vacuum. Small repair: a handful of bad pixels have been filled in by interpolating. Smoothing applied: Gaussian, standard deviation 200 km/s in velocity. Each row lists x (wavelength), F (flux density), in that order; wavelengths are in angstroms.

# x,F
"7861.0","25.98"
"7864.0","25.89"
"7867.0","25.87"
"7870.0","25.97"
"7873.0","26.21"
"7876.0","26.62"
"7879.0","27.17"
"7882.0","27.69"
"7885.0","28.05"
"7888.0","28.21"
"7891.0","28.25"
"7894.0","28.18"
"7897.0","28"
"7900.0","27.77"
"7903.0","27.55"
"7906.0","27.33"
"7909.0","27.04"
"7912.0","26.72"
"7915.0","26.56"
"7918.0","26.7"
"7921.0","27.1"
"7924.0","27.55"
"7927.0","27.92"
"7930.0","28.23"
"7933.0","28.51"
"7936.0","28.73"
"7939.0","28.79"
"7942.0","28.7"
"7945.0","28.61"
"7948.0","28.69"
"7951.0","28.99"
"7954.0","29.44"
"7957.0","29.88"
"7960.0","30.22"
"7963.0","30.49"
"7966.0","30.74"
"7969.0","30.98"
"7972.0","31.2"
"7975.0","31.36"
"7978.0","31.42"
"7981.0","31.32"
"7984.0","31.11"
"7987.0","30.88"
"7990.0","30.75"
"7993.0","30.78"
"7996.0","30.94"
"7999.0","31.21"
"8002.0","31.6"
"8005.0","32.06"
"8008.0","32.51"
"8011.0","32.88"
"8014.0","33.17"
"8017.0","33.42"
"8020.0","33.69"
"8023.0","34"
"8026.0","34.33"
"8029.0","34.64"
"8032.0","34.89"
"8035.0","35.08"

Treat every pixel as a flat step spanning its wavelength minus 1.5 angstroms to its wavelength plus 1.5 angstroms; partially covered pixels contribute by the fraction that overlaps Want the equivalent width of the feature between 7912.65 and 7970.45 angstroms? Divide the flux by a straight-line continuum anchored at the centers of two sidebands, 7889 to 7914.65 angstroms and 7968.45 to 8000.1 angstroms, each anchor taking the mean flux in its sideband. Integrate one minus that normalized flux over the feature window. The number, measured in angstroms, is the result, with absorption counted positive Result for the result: 1.0 angstroms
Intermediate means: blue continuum 27.6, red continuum 31.1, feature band 28.7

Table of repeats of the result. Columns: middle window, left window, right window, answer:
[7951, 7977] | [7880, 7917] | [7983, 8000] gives -0.4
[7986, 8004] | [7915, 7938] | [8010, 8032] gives 0.6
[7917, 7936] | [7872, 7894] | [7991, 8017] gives 0.9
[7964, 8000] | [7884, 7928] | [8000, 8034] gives 0.5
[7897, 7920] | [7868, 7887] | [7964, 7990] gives 0.9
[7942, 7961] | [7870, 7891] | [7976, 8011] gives 0.4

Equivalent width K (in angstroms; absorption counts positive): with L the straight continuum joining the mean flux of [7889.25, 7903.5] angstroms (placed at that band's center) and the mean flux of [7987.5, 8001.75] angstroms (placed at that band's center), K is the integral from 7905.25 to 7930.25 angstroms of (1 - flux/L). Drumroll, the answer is 1.3 angstroms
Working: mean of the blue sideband 28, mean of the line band 27.2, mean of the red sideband 31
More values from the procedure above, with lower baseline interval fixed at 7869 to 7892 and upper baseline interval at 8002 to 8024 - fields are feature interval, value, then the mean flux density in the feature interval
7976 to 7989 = 0.2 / 31.2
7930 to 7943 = 0.5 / 28.6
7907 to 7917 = 0.6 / 26.8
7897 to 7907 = 0.2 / 27.6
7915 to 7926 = 0.7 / 27.1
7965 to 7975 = 0.0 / 31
